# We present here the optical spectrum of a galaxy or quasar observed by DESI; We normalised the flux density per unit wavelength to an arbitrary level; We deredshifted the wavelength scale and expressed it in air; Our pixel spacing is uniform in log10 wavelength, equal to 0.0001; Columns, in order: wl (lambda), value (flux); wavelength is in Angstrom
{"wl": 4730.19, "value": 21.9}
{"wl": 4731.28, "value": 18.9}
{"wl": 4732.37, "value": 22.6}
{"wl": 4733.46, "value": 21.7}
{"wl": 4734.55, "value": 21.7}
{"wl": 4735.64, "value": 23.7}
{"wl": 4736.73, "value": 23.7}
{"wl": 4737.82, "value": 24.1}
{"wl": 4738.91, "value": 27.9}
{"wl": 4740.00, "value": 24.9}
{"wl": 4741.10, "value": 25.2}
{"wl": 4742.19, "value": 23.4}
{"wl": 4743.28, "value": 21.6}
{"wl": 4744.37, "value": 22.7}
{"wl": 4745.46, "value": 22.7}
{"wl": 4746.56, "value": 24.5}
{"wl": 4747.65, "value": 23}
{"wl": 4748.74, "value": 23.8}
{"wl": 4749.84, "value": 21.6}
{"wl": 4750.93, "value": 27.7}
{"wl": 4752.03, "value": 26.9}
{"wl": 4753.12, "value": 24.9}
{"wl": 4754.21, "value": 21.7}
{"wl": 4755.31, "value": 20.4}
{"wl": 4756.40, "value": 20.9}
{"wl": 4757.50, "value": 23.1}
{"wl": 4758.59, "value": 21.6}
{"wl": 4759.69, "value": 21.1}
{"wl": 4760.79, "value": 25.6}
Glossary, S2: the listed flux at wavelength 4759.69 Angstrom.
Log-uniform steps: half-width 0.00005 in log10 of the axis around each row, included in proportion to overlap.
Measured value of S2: 21.1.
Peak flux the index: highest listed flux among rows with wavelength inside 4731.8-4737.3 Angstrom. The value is 23.7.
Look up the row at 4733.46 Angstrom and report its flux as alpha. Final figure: 21.7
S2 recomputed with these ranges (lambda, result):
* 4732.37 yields 22.6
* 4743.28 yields 21.6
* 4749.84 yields 21.6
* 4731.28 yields 18.9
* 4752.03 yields 26.9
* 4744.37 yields 22.7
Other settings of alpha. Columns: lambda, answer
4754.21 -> 21.7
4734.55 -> 21.7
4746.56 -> 24.5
